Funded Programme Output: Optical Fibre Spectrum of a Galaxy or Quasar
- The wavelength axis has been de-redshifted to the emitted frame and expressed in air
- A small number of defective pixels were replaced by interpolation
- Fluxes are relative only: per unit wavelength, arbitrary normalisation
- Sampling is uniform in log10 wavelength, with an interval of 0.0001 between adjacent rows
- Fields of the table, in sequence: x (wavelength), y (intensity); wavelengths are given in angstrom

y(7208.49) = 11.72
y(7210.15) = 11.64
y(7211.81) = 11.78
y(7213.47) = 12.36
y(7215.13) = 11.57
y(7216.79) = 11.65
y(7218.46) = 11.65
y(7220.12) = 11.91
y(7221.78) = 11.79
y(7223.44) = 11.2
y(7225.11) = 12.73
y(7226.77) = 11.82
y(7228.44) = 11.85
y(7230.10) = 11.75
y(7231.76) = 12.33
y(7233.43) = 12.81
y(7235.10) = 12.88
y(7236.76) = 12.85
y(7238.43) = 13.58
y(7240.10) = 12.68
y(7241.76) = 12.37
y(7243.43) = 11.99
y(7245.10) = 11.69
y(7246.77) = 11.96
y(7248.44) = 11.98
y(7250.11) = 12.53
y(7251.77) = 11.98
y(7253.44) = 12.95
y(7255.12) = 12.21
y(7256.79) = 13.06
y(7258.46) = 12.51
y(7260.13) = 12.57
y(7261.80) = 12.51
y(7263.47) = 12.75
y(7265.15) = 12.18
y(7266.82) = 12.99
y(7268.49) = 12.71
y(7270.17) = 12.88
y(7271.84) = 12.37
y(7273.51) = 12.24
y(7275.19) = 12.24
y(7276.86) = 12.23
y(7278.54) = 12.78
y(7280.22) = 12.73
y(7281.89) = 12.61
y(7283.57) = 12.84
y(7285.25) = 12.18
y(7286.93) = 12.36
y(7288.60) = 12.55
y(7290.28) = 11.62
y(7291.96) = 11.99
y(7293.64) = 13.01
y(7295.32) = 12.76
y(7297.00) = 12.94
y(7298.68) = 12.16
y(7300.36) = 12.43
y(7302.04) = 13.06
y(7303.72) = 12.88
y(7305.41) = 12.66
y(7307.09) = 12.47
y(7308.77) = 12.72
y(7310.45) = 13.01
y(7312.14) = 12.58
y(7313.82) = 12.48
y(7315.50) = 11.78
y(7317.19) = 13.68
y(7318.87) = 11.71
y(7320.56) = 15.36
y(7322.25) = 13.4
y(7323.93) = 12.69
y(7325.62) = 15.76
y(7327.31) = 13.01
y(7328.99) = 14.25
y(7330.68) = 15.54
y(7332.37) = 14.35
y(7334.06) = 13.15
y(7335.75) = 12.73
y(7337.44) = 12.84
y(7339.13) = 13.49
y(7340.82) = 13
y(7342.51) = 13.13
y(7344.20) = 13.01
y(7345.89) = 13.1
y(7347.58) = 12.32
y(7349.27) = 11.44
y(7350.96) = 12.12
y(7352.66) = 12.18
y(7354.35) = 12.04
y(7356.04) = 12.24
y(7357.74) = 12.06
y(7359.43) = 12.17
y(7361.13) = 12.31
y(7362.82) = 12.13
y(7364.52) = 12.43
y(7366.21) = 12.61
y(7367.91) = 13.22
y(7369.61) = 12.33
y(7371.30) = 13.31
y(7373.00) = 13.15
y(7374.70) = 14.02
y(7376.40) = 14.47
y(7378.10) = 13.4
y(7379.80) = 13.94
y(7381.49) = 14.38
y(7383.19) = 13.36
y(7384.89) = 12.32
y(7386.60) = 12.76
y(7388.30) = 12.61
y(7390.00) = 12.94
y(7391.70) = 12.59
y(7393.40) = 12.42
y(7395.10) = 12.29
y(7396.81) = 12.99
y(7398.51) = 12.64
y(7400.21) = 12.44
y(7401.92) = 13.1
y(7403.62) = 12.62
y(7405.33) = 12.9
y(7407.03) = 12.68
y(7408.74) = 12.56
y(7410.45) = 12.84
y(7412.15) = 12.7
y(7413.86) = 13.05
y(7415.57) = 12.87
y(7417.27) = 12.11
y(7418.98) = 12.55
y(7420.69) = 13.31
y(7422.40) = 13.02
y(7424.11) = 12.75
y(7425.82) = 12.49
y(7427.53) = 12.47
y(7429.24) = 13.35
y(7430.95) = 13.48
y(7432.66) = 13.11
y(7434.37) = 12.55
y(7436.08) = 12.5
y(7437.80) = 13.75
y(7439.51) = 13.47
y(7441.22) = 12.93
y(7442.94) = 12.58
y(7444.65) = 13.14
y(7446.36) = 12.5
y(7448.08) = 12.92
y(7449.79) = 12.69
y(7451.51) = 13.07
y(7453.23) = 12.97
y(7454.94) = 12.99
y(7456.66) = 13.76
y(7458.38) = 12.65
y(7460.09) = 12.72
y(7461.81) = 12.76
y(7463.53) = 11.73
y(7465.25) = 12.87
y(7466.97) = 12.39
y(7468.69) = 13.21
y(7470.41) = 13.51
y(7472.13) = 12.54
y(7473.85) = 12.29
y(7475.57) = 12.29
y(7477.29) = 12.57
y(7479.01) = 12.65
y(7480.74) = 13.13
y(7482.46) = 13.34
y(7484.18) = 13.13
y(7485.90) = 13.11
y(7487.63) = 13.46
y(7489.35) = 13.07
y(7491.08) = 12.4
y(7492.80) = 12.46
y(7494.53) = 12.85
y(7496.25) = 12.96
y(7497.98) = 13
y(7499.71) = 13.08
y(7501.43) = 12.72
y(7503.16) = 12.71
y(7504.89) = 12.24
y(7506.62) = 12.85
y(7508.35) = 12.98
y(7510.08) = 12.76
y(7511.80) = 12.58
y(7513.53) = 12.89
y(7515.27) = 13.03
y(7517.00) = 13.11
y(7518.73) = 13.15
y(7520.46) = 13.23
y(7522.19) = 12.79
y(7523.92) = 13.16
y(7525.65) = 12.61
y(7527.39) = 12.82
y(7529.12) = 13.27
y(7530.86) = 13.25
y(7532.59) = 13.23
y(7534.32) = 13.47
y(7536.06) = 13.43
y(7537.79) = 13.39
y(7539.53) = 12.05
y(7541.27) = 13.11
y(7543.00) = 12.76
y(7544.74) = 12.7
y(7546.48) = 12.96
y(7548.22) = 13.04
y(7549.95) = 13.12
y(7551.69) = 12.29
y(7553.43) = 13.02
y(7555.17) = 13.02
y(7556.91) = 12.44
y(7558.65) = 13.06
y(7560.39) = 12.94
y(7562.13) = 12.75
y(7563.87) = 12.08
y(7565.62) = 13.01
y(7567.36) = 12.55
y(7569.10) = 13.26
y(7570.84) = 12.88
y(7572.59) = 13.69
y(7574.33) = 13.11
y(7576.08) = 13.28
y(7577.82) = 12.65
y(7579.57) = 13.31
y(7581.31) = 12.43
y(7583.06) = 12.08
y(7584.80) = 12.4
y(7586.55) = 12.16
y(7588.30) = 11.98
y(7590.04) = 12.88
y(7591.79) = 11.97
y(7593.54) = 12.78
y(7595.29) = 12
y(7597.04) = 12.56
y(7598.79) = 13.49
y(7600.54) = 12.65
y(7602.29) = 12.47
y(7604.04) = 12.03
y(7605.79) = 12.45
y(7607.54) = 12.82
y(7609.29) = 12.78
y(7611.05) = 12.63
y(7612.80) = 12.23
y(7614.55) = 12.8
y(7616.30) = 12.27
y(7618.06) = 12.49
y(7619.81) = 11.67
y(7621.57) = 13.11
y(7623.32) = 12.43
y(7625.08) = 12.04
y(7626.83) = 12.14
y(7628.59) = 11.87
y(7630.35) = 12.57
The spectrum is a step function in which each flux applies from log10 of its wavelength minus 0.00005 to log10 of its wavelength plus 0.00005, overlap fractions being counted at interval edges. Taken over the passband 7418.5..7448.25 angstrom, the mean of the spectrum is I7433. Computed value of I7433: 12.9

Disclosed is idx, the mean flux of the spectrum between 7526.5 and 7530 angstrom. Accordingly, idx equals 13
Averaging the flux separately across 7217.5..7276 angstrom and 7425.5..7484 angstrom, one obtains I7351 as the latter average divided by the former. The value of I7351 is 1.04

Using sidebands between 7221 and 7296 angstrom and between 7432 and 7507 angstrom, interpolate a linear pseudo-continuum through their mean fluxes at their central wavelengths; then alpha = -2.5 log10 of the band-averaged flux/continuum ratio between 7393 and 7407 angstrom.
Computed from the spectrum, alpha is 0.00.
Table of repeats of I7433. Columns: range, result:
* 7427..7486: 12.9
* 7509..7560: 13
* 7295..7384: 13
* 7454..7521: 12.8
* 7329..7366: 12.8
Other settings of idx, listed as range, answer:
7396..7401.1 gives 12.7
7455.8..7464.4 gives 12.7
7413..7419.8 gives 12.6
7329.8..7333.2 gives 14.9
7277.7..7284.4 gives 12.7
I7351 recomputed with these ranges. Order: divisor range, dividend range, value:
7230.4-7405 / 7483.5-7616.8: 1.00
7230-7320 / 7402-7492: 1.03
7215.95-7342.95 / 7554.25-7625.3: 1.00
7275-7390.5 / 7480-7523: 1.00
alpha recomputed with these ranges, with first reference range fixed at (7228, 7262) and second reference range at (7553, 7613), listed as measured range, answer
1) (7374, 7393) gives -0.07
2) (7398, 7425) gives -0.02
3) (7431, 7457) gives -0.04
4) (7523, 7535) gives -0.04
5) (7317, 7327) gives -0.10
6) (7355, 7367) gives 0.02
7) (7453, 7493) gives -0.02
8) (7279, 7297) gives 0.00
